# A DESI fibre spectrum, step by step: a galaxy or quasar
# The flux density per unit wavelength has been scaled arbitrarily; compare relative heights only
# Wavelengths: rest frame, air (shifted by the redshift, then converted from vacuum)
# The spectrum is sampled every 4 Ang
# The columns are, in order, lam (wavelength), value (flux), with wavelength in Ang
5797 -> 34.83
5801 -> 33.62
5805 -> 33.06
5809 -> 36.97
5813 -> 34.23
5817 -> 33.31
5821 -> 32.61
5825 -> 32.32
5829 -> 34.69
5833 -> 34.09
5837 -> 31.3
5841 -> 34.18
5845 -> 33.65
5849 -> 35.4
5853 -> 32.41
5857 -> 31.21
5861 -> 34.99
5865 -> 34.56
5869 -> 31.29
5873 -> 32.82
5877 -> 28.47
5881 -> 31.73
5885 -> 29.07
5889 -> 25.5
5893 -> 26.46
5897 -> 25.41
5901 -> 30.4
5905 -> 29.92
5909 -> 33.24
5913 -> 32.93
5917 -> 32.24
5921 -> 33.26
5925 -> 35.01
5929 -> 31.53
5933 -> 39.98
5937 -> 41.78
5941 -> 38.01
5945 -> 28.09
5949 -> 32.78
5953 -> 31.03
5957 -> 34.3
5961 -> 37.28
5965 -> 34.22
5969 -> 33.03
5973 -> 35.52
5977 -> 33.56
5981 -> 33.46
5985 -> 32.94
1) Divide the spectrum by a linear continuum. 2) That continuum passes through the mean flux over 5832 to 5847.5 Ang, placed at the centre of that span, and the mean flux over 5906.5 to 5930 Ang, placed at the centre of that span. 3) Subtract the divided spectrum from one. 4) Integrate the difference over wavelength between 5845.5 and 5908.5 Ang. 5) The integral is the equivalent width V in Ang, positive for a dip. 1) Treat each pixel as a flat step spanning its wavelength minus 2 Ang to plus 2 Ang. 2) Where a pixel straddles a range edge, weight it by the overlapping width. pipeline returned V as 4.6 Ang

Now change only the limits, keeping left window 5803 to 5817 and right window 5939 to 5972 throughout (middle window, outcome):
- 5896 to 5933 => 1.9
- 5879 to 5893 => 2.3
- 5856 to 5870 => 0.4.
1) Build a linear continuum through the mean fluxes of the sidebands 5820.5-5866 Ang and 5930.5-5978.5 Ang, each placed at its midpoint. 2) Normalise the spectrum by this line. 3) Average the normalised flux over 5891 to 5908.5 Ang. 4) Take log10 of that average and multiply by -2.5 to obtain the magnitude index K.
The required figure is 0.20 mag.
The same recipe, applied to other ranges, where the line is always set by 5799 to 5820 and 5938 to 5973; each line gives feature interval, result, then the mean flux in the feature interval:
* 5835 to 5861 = 0.03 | 33.2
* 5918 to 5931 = 0.03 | 33.2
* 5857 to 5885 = 0.07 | 32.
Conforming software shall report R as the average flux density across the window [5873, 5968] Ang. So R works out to 32.3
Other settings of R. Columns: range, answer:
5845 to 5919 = 31.1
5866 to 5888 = 30.6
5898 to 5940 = 33.9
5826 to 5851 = 33.8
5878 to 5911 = 29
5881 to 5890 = 28.5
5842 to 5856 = 33.7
